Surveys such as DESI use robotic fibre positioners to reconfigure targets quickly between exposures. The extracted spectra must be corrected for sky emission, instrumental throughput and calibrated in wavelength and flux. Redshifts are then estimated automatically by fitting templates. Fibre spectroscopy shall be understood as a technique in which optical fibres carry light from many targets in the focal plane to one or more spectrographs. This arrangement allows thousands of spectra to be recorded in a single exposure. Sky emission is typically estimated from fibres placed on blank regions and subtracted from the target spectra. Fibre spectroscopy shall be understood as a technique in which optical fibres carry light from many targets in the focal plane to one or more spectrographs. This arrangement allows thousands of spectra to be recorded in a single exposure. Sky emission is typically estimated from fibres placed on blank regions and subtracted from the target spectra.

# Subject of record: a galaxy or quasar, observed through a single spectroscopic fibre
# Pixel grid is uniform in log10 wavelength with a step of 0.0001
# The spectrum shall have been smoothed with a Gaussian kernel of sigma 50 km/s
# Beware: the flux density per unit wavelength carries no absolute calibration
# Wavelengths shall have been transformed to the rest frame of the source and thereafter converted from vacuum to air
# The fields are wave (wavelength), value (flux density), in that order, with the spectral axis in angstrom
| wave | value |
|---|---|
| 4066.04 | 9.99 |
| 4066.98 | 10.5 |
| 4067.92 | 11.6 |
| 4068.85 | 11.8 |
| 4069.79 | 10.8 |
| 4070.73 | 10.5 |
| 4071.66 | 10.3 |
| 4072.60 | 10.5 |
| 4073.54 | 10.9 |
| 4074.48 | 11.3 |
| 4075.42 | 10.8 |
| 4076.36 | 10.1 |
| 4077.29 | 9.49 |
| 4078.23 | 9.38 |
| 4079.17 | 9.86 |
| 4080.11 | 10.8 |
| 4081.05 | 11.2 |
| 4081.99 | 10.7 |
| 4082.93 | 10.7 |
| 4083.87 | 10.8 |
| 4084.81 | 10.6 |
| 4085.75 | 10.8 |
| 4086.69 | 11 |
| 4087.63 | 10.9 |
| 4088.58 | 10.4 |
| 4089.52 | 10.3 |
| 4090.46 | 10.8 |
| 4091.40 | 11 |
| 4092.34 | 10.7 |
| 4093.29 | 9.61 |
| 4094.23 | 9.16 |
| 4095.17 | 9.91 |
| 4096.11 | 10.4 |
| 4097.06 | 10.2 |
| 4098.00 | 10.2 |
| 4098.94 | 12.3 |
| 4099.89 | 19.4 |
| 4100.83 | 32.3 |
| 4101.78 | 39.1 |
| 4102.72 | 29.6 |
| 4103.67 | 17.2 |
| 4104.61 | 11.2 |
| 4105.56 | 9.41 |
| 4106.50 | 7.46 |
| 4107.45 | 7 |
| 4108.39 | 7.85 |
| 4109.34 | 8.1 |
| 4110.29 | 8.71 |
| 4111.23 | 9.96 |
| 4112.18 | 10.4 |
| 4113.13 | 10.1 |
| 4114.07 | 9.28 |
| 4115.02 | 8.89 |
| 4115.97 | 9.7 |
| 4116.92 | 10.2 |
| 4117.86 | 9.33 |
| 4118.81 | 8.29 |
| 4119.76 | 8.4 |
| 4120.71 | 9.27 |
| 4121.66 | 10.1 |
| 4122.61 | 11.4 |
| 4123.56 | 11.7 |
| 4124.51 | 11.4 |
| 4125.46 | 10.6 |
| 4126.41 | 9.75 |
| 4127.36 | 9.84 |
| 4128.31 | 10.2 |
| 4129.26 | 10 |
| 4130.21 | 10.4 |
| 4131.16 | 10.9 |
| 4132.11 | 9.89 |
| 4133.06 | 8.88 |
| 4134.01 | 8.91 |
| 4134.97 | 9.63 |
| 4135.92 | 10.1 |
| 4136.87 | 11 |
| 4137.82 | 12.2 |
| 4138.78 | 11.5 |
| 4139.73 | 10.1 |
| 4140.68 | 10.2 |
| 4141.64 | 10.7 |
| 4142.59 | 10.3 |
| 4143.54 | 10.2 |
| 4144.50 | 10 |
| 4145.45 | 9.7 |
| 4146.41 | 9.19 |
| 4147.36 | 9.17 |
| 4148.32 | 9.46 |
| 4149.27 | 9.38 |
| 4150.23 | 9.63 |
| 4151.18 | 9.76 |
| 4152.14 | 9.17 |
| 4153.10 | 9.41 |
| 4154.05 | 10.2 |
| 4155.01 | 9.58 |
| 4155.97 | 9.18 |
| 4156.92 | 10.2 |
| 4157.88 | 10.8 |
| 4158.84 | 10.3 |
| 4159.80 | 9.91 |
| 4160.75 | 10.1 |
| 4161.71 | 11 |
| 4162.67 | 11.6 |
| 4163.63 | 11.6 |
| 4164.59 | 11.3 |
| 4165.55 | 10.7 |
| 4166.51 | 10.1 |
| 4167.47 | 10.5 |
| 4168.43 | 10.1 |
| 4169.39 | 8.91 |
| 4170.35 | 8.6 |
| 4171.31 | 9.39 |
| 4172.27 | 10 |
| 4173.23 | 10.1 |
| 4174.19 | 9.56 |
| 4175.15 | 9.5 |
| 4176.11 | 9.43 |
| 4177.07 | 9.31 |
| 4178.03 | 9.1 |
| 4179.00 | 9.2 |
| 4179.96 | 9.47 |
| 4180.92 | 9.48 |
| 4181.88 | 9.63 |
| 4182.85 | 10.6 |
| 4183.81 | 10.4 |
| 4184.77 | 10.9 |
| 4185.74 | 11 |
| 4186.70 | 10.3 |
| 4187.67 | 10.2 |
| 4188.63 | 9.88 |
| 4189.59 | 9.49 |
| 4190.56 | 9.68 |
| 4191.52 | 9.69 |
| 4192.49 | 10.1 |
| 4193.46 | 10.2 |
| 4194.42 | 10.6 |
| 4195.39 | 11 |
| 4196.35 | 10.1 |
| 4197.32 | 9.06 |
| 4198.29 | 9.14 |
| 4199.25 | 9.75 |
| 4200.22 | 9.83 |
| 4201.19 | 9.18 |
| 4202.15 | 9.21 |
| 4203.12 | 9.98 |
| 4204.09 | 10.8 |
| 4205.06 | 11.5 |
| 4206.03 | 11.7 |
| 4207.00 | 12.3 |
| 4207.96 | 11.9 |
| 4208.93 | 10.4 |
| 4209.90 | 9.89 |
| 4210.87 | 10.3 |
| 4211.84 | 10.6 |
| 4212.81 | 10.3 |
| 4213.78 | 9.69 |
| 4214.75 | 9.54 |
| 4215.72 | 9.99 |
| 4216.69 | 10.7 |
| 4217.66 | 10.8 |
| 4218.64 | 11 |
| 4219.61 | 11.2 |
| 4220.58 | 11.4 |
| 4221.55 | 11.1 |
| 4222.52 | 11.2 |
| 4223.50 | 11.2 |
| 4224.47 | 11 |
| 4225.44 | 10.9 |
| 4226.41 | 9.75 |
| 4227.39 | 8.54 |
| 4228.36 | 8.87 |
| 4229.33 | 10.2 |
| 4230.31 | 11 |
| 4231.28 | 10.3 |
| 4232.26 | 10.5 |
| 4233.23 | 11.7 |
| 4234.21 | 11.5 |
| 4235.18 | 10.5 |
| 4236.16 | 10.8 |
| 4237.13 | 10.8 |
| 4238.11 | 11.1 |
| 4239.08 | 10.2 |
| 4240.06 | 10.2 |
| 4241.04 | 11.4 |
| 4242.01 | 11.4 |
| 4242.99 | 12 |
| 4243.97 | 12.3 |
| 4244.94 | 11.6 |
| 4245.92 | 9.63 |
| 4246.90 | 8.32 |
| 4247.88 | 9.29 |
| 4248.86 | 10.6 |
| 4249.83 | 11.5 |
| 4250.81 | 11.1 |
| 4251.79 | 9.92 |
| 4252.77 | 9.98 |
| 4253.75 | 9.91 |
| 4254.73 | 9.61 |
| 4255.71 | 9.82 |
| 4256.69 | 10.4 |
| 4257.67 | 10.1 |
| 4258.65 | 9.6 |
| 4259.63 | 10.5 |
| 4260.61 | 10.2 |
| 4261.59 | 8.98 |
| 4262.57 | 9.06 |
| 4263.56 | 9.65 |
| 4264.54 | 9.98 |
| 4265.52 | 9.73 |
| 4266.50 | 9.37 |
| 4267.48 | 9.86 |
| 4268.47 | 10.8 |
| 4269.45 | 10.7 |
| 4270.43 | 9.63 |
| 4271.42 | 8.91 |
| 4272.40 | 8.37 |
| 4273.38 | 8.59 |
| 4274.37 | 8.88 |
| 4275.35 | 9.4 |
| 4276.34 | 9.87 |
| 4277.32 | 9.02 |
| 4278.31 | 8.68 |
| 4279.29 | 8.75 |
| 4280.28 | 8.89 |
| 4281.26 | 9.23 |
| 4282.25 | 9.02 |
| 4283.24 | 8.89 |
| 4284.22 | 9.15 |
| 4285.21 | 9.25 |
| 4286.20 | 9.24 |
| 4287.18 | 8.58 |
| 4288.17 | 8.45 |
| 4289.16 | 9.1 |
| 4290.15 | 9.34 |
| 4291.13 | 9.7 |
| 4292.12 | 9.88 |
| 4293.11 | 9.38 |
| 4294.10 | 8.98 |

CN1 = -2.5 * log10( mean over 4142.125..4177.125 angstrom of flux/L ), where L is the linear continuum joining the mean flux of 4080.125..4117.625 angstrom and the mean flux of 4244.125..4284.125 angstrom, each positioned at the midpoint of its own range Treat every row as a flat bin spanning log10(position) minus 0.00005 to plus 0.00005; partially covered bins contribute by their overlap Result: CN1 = 0.14 mag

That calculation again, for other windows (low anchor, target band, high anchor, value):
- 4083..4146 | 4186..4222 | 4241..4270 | 0.03 mag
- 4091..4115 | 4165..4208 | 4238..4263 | 0.15 mag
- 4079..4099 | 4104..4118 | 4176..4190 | 0.13 mag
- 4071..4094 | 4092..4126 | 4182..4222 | -0.16 mag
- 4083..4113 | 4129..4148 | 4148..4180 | 0.09 mag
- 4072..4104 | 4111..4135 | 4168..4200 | 0.19 mag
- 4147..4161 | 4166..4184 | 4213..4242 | 0.04 mag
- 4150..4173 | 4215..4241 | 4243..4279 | -0.07 mag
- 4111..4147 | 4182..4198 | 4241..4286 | -0.02 mag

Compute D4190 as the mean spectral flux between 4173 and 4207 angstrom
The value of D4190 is 10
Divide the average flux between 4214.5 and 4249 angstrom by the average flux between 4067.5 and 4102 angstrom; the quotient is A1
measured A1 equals 0.89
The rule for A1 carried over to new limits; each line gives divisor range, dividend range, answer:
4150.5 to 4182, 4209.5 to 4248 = 1.07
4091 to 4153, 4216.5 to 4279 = 0.91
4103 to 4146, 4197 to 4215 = 1.02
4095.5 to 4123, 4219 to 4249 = 0.85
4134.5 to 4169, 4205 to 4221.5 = 1.05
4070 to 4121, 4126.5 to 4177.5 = 0.86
